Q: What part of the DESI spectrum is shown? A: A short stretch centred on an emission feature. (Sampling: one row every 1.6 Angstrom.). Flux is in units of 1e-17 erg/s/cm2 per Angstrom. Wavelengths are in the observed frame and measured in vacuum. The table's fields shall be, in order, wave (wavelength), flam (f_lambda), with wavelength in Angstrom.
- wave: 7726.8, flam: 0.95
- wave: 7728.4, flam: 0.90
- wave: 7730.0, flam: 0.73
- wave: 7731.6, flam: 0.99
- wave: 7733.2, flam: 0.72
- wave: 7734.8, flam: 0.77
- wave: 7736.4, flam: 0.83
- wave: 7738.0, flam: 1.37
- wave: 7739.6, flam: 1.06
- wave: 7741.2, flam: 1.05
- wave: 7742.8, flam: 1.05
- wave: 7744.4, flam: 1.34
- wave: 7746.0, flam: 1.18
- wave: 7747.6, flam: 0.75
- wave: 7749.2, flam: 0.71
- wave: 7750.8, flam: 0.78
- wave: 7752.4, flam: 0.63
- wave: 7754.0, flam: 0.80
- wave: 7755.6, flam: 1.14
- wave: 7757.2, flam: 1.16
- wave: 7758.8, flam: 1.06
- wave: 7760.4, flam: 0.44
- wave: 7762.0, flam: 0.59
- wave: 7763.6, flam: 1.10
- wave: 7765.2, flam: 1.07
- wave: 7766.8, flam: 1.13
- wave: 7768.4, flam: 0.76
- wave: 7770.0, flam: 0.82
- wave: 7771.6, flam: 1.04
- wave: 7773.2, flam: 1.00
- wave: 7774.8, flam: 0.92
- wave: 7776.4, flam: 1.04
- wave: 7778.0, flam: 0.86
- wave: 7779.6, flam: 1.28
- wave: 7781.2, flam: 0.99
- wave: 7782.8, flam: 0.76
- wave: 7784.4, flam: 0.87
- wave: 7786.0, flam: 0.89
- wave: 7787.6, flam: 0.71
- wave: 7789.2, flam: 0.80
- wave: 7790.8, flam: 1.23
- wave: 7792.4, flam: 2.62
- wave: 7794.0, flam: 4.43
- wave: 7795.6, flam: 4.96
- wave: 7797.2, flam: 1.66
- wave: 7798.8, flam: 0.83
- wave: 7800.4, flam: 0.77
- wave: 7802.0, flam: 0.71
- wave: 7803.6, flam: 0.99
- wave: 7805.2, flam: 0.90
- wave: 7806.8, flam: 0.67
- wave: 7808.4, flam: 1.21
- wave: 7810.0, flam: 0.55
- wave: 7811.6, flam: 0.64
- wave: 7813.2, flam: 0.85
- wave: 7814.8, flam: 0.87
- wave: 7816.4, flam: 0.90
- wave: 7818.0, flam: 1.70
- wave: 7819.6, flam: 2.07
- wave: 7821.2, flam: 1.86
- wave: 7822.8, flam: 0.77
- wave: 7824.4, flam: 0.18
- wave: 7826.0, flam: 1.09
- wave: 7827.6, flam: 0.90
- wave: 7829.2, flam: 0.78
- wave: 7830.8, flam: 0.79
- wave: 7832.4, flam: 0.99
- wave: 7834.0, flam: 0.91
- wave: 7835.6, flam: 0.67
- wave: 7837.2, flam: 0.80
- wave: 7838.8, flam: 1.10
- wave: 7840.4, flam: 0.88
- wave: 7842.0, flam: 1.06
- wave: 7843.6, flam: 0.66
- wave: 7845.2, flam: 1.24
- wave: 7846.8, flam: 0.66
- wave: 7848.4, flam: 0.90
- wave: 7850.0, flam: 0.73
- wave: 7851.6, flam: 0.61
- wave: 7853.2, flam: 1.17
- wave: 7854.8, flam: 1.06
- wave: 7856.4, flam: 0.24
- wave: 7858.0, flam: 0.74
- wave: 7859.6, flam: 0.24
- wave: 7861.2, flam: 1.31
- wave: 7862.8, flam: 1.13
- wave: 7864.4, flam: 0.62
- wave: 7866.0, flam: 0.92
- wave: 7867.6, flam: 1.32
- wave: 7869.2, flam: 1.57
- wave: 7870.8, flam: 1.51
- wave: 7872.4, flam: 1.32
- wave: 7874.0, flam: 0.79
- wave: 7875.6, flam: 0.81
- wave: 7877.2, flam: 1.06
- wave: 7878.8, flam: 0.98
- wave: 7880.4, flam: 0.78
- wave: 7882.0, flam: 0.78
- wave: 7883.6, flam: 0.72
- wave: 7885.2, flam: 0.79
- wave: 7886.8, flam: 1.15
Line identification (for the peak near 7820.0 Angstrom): [N II] 6583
